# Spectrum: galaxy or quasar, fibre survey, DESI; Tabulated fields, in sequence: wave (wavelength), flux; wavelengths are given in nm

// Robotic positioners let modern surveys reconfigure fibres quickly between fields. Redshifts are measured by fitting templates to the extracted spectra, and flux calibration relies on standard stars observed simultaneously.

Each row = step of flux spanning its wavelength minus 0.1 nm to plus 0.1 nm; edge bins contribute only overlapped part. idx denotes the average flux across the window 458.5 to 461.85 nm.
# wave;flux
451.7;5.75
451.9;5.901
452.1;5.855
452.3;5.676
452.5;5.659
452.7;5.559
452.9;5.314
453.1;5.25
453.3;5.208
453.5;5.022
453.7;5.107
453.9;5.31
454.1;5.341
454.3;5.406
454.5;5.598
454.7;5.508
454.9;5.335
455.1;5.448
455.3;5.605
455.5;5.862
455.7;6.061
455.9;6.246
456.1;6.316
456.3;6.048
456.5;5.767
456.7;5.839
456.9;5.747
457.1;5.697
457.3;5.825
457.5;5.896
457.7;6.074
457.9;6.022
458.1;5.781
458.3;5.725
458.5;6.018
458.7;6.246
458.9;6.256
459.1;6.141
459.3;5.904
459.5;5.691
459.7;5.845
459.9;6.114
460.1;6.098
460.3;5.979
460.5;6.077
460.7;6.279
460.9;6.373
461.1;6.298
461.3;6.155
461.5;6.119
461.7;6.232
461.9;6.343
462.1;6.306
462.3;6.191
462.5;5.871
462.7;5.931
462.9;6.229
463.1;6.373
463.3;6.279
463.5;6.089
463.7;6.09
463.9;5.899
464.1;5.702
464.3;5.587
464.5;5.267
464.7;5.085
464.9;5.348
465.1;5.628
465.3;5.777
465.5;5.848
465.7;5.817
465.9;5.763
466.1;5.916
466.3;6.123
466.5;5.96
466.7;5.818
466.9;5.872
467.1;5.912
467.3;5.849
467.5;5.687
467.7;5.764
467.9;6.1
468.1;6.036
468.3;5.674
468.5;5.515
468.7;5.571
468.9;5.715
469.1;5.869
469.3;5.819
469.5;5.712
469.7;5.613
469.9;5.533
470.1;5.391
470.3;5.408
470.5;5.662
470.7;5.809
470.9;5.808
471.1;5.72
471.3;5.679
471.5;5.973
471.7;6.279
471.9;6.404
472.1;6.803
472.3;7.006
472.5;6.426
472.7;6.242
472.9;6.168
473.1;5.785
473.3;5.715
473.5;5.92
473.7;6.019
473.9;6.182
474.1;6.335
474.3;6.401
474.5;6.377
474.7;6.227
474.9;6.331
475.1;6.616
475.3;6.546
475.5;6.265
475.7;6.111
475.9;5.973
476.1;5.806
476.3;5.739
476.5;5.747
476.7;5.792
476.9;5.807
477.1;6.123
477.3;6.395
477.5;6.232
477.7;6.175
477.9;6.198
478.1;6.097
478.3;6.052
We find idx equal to 6.11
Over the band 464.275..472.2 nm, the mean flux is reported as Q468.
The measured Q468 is 5.78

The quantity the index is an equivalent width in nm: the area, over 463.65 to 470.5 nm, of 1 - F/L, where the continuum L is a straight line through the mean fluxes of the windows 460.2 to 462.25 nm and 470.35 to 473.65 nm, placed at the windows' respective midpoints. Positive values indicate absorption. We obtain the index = 0.47 nm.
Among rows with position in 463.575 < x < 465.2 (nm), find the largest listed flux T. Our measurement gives 6.09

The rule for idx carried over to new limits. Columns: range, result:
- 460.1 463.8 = 6.18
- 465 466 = 5.77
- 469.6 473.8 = 5.97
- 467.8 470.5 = 5.69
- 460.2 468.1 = 5.95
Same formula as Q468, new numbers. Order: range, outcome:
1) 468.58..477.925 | 6.03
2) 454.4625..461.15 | 5.93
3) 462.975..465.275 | 5.76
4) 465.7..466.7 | 5.92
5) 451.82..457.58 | 5.63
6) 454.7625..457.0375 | 5.84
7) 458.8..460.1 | 6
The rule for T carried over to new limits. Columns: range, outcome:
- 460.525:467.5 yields 6.373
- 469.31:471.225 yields 5.809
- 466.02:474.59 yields 7.006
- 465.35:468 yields 6.123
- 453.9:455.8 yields 6.061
